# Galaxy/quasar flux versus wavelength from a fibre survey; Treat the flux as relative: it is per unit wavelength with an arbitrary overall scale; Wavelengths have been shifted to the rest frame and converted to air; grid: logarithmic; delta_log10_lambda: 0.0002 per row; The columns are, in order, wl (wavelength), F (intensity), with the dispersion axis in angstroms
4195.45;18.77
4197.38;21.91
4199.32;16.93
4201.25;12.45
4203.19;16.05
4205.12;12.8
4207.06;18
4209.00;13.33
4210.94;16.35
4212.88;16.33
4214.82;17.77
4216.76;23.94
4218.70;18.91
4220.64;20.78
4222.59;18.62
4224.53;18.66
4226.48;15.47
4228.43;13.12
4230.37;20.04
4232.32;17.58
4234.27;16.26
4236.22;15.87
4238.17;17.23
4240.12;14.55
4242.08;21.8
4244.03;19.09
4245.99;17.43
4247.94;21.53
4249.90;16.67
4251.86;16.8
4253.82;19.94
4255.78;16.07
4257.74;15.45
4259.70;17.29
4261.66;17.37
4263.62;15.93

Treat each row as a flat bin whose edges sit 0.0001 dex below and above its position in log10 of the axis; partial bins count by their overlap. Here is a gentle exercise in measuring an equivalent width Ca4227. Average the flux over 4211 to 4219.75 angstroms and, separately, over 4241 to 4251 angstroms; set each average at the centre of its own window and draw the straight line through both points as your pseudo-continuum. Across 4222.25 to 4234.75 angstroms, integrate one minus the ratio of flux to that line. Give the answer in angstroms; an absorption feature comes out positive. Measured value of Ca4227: 1.3 angstroms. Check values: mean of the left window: 19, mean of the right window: 19.2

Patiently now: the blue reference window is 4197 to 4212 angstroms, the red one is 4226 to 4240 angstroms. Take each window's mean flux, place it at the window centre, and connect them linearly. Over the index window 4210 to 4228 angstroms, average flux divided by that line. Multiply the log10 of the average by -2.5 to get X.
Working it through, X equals -0.14 mag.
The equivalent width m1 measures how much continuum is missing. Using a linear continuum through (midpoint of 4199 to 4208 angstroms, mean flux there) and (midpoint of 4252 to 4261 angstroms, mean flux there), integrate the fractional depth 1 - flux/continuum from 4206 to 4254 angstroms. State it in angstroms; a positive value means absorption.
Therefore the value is -5.0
